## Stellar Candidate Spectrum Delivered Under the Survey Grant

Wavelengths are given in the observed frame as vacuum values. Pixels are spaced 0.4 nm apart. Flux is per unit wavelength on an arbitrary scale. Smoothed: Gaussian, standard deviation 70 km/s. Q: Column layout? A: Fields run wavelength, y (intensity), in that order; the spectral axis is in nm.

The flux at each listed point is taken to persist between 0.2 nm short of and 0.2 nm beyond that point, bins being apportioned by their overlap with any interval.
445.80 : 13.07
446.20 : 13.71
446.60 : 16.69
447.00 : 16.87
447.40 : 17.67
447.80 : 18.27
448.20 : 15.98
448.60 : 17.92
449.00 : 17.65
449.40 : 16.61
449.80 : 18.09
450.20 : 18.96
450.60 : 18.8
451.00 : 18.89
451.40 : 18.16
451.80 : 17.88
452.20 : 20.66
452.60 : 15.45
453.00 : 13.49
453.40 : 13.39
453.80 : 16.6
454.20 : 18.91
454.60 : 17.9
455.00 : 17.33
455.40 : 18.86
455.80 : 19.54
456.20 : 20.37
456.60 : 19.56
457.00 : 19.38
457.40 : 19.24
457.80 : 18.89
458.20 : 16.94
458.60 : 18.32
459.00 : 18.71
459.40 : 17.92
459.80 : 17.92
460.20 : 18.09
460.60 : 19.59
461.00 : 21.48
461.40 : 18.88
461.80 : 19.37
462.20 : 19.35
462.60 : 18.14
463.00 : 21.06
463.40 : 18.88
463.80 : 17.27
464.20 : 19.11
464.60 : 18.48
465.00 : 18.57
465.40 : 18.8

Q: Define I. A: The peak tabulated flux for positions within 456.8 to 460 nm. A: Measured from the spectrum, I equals 19.38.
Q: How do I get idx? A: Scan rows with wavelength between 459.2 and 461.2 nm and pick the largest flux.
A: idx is 21.48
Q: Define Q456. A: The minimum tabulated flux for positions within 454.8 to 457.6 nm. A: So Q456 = 17.33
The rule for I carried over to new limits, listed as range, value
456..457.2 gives 20.37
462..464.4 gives 21.06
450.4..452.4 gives 20.66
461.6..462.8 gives 19.37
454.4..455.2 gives 17.9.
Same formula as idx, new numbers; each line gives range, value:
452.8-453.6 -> 13.49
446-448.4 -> 18.27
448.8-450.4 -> 18.96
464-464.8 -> 19.11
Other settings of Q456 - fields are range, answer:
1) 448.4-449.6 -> 16.61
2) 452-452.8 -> 15.45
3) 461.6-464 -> 17.27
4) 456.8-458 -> 18.89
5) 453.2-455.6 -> 13.39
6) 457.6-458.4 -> 16.94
